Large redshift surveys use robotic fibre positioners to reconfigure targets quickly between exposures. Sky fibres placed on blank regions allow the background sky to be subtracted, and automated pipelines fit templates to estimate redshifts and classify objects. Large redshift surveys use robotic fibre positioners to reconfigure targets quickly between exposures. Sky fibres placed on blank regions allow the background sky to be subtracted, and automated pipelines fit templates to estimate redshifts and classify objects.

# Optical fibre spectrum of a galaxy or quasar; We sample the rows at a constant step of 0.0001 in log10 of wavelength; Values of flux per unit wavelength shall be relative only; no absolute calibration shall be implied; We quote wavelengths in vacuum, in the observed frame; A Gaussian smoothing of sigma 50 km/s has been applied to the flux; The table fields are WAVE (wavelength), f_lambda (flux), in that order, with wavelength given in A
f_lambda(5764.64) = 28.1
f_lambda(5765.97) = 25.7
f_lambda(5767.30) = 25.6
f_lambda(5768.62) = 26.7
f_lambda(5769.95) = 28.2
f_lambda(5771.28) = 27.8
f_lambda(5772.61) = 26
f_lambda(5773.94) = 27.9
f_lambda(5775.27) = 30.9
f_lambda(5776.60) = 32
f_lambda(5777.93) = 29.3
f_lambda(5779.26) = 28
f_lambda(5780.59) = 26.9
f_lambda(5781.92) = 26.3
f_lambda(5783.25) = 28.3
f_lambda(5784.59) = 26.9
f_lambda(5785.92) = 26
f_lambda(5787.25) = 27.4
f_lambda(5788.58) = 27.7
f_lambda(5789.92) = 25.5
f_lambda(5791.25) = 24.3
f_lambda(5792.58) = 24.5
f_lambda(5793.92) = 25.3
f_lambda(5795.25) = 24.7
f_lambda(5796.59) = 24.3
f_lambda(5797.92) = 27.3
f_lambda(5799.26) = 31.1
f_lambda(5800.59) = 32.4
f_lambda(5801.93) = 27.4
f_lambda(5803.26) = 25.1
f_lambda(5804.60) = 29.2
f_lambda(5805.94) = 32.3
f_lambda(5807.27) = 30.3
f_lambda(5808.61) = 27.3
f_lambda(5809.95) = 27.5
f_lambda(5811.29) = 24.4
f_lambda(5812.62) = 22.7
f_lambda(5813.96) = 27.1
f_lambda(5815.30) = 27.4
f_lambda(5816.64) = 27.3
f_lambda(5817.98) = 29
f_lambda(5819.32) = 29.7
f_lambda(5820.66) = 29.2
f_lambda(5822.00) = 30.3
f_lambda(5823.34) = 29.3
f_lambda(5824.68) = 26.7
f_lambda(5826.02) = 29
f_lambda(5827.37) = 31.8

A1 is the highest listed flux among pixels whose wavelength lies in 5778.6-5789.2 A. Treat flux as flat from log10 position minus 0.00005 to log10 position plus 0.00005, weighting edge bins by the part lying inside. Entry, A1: 28.3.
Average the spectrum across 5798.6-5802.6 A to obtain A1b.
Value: 30.3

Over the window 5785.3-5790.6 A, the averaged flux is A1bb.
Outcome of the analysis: 26.7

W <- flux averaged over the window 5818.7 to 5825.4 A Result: 29.1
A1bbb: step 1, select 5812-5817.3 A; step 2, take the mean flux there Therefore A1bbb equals 26.1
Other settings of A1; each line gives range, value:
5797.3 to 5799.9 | 31.1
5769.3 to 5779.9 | 32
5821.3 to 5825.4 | 30.3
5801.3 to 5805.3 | 29.2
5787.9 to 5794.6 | 27.7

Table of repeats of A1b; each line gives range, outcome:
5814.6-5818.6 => 27.9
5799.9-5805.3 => 28.6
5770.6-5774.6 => 27.2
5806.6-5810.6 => 28.4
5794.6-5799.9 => 26.8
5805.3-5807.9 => 31.4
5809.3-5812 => 25.9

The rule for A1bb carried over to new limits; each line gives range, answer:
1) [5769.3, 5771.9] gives 28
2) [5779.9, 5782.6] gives 26.7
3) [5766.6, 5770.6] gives 26.8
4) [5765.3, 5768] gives 25.7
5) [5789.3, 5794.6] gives 24.9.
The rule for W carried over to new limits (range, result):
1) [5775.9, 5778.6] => 30.7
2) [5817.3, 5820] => 29.3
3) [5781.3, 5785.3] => 27.1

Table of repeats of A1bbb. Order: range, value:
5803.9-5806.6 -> 30.6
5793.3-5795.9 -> 25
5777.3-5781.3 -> 28.1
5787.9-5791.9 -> 25.8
